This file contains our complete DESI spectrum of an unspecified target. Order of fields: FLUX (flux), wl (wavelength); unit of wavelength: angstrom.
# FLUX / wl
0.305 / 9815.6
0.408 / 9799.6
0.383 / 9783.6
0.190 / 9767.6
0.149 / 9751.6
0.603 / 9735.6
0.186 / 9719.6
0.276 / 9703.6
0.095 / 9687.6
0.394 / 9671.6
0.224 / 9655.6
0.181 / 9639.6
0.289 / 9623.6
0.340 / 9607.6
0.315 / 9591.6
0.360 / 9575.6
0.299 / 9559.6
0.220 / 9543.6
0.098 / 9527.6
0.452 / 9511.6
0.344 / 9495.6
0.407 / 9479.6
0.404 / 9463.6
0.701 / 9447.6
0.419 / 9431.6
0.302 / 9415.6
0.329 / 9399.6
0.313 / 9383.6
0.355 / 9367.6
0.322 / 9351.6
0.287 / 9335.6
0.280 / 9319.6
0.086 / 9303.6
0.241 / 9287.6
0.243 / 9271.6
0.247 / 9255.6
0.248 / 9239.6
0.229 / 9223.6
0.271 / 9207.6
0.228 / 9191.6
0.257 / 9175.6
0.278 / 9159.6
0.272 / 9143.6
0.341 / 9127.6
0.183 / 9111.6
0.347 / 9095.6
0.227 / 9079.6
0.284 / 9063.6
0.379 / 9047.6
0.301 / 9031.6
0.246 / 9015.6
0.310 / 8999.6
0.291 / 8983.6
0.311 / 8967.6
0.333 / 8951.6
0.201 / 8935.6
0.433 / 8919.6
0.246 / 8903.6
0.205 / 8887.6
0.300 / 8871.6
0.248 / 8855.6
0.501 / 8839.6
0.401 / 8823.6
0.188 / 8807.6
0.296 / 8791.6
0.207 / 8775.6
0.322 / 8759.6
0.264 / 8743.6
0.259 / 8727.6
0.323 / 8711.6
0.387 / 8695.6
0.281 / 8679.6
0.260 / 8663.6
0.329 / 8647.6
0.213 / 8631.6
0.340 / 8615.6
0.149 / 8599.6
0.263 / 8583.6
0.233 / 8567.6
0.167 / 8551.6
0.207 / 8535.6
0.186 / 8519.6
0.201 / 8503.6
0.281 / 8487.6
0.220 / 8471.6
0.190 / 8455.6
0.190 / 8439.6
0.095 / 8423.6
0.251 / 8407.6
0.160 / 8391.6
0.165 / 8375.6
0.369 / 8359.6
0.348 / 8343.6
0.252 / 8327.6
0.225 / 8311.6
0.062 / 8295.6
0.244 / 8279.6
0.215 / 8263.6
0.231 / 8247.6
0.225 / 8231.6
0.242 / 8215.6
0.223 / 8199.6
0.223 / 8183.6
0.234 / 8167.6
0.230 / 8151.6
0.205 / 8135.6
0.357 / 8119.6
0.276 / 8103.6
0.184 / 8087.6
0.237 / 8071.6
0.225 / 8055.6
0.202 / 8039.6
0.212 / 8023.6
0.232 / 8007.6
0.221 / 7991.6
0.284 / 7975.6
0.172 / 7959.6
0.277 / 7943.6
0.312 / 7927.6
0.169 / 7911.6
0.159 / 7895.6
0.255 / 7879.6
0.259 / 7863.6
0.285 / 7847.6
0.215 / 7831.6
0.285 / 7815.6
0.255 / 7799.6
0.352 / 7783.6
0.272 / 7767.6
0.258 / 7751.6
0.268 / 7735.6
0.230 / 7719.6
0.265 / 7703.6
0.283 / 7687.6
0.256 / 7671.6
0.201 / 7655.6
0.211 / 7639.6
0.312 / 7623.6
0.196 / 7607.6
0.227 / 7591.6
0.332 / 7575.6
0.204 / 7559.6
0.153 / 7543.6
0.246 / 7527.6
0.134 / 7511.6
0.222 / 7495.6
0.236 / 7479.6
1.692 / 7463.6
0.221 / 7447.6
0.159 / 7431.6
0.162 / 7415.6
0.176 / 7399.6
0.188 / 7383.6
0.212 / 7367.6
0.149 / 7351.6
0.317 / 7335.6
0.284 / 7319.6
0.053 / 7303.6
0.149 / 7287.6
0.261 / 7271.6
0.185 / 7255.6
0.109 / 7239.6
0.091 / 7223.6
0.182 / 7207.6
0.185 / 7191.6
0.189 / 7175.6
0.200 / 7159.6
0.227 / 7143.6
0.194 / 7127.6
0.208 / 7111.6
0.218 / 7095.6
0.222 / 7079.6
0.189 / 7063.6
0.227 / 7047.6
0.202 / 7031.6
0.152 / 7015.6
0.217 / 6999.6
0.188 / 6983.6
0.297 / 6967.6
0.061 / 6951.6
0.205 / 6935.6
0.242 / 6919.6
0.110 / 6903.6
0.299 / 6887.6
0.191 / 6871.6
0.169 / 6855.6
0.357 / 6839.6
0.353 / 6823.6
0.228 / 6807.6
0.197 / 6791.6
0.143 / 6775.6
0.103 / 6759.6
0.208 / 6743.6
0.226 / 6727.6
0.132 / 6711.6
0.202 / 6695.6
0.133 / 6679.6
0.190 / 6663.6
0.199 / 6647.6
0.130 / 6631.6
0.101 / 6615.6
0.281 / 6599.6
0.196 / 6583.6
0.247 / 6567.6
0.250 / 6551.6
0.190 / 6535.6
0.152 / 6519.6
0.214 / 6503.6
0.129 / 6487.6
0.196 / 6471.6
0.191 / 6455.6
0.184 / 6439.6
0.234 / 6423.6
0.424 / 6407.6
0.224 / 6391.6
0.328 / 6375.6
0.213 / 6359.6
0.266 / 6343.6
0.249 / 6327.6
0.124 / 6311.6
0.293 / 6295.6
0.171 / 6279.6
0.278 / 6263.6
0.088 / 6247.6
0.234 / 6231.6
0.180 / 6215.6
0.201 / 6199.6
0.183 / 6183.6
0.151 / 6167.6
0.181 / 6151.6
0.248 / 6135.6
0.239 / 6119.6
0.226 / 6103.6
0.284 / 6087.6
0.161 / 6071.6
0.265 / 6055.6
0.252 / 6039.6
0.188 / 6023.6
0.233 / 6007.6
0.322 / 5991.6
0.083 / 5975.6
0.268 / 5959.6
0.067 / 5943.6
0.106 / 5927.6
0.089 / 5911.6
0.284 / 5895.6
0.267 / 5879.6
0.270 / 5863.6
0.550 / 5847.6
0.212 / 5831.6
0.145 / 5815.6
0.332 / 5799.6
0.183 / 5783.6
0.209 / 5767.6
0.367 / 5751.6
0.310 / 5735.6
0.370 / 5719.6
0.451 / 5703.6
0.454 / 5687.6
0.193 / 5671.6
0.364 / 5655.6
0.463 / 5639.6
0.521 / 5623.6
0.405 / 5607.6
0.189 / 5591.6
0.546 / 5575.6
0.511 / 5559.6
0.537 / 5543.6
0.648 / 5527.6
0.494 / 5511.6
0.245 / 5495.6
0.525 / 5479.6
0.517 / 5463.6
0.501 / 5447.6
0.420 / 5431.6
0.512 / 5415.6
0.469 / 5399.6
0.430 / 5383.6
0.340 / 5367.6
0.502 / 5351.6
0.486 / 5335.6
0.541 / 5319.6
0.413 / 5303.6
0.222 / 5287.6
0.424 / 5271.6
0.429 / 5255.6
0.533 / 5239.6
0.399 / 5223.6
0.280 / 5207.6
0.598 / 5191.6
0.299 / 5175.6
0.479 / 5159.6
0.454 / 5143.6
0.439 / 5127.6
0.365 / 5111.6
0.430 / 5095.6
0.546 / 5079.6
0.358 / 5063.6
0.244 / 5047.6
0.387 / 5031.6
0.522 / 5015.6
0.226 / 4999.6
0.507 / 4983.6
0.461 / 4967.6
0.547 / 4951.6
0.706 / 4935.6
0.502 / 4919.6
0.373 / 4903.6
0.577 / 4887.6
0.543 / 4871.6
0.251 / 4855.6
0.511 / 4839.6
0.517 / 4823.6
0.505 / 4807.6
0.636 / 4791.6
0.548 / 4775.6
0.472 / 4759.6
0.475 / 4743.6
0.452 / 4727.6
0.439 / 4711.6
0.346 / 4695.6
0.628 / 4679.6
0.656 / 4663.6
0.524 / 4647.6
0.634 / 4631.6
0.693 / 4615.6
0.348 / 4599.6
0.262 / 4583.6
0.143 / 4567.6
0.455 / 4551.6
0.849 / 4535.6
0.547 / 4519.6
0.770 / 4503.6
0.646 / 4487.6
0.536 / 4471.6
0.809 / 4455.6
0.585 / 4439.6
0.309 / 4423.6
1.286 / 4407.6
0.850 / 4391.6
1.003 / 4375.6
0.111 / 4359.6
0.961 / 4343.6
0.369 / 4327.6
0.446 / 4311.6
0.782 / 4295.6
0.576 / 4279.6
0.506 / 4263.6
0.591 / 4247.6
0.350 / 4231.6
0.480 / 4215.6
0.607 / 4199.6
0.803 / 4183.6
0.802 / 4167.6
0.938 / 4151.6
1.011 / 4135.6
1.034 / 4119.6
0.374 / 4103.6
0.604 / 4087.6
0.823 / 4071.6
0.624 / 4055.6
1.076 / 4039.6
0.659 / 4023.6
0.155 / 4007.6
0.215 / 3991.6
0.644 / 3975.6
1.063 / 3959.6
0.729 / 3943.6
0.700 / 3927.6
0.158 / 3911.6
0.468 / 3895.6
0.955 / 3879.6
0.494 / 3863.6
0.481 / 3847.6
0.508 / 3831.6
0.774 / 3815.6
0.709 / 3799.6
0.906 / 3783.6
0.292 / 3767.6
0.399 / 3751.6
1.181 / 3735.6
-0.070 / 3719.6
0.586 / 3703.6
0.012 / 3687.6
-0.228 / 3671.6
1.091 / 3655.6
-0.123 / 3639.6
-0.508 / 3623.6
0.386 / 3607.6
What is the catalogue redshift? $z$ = 1.002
